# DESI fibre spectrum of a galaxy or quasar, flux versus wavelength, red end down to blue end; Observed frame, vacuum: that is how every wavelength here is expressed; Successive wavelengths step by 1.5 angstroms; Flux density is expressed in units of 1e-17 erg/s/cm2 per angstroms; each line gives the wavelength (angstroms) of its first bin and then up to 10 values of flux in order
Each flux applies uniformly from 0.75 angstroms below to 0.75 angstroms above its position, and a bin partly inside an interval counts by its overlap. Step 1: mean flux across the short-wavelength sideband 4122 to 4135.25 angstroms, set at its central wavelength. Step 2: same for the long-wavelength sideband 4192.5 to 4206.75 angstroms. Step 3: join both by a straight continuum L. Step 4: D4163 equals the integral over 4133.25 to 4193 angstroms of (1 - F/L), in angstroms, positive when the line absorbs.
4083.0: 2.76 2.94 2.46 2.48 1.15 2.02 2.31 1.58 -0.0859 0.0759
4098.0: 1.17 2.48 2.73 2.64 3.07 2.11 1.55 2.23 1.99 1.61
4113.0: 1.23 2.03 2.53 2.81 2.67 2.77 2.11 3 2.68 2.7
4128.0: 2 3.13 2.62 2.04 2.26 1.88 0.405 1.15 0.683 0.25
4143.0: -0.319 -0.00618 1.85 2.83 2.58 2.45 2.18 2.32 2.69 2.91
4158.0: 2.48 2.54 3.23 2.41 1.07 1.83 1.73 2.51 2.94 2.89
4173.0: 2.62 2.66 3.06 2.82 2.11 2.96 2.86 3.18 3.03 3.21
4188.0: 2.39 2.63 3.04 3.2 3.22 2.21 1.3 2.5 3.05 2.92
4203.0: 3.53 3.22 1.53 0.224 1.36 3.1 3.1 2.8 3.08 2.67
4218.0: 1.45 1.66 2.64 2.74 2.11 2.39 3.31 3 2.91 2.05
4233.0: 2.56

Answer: 8.0 angstroms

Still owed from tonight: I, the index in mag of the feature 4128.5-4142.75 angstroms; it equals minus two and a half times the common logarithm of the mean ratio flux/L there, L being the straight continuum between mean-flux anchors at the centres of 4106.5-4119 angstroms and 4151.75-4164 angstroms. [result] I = 0.42 mag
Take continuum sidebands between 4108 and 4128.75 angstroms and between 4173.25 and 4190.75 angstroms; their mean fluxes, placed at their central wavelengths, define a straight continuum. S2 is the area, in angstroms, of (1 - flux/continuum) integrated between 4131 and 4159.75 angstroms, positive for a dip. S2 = 8.9 angstroms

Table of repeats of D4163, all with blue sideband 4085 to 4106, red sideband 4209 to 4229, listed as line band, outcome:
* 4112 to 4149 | 2.9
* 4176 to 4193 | -3.5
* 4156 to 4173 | -1.1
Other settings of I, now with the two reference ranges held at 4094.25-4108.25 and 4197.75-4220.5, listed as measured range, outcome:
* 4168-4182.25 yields -0.23 mag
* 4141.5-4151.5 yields 0.35 mag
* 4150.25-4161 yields -0.22 mag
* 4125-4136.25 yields -0.23 mag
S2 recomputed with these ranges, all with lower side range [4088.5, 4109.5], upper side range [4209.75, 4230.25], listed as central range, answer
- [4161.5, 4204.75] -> -4.94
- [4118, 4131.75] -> -4.58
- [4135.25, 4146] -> 7.61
